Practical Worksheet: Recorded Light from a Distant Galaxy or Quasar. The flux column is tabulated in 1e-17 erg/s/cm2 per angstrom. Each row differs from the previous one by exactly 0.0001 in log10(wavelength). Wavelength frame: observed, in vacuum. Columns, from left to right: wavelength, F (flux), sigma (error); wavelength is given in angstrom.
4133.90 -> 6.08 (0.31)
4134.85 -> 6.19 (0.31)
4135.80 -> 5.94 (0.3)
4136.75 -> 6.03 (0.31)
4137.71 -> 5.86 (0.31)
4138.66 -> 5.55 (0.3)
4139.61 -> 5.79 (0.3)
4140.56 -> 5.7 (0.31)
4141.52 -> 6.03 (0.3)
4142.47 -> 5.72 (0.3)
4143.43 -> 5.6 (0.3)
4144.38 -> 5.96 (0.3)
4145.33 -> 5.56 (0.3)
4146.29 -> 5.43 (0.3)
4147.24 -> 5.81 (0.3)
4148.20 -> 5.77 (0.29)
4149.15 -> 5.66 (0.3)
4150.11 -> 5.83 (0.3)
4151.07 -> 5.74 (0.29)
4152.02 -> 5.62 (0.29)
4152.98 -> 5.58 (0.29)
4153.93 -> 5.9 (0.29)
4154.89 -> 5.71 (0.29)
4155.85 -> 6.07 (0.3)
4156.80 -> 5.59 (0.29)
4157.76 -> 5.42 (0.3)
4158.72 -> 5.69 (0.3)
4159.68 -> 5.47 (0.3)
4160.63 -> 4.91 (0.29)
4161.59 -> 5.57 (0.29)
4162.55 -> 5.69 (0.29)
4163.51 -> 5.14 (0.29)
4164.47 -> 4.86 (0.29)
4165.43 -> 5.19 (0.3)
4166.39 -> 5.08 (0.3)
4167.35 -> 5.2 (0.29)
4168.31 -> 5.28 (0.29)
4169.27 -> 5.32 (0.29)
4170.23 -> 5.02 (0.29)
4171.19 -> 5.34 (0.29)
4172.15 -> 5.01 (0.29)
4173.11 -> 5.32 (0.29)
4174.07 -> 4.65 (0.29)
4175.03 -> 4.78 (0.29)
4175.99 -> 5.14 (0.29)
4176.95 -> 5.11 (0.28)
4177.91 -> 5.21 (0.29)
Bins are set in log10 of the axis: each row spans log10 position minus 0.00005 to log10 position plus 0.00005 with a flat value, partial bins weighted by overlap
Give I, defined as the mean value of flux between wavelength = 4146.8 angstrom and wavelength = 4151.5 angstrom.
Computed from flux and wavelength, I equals 5.75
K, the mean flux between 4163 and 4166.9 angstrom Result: 5.07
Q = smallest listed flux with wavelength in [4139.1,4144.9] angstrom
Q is 5.6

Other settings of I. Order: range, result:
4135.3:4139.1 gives 5.85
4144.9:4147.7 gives 5.6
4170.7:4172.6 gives 5.18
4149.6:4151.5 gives 5.76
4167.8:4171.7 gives 5.24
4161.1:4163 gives 5.62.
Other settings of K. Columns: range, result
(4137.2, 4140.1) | 5.74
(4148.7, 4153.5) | 5.69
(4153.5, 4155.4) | 5.79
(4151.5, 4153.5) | 5.63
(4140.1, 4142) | 5.86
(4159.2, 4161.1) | 5.21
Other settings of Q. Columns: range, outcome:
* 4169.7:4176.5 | 4.65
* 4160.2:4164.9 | 4.86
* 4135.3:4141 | 5.55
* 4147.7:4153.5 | 5.58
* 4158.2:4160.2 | 5.47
